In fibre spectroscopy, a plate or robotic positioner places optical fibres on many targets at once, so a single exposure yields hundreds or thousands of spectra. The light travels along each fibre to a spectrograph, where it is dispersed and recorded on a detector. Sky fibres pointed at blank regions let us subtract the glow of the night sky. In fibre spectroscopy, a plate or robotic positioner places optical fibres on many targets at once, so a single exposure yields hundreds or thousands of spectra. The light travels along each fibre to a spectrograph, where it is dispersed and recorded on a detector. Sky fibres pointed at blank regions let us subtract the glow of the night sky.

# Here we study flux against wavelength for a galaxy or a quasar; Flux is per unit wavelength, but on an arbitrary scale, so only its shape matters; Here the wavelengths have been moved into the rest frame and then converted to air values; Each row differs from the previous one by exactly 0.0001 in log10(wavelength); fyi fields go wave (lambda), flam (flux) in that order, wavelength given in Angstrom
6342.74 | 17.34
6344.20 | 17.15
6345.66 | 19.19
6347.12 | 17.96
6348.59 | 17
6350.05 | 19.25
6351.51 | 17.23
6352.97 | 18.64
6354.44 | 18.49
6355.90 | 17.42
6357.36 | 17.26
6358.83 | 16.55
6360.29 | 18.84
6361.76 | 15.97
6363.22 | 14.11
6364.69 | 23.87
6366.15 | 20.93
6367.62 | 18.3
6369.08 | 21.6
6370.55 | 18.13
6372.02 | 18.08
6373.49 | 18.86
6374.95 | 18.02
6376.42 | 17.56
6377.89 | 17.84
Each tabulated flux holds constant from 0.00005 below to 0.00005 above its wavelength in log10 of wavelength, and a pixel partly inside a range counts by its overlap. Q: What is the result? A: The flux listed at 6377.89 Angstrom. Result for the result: 17.84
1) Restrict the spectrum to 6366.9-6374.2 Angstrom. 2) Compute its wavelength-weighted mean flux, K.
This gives 19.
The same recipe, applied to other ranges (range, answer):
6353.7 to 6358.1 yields 17.7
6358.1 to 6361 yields 17.7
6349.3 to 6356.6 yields 18.2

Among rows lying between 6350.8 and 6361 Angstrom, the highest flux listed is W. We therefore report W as 18.84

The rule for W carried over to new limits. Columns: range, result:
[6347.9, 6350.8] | 19.25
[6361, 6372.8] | 23.87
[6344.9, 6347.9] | 19.19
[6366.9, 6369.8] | 21.6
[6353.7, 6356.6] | 18.49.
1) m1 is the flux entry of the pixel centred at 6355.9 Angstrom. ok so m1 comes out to 17.42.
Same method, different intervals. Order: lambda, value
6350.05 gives 19.25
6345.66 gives 19.19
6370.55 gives 18.13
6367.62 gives 18.3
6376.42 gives 17.56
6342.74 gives 17.34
